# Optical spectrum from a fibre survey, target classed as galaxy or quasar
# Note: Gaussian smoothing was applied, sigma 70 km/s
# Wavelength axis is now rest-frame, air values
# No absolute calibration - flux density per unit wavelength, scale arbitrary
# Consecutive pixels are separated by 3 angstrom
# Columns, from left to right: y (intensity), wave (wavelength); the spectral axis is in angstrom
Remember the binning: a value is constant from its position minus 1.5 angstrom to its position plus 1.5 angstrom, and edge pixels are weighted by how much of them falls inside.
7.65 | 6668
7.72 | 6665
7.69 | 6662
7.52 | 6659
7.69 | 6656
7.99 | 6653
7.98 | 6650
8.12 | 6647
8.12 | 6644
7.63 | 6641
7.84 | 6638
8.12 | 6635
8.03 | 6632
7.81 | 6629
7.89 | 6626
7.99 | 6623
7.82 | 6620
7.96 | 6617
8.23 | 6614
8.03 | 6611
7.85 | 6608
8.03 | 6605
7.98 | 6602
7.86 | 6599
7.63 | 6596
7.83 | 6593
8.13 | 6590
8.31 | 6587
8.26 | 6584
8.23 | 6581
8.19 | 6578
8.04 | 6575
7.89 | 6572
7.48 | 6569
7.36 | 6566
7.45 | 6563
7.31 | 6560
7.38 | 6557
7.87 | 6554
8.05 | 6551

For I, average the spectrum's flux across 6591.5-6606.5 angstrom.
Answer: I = 7.87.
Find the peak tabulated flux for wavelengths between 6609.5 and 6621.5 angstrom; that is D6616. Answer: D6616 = 8.23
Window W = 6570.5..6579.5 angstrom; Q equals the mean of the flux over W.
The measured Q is 8.04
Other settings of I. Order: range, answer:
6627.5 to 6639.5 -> 7.95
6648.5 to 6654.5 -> 7.98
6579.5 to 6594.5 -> 8.15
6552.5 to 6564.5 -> 7.5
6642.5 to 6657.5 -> 7.98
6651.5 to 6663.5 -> 7.72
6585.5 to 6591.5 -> 8.22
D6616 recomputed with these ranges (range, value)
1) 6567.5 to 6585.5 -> 8.26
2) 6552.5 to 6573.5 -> 7.89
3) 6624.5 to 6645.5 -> 8.12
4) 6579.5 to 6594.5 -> 8.31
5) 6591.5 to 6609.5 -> 8.03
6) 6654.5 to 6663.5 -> 7.69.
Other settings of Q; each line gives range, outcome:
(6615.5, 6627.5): 7.92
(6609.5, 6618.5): 8.07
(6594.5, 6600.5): 7.75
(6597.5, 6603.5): 7.92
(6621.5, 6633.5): 7.93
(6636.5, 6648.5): 7.93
